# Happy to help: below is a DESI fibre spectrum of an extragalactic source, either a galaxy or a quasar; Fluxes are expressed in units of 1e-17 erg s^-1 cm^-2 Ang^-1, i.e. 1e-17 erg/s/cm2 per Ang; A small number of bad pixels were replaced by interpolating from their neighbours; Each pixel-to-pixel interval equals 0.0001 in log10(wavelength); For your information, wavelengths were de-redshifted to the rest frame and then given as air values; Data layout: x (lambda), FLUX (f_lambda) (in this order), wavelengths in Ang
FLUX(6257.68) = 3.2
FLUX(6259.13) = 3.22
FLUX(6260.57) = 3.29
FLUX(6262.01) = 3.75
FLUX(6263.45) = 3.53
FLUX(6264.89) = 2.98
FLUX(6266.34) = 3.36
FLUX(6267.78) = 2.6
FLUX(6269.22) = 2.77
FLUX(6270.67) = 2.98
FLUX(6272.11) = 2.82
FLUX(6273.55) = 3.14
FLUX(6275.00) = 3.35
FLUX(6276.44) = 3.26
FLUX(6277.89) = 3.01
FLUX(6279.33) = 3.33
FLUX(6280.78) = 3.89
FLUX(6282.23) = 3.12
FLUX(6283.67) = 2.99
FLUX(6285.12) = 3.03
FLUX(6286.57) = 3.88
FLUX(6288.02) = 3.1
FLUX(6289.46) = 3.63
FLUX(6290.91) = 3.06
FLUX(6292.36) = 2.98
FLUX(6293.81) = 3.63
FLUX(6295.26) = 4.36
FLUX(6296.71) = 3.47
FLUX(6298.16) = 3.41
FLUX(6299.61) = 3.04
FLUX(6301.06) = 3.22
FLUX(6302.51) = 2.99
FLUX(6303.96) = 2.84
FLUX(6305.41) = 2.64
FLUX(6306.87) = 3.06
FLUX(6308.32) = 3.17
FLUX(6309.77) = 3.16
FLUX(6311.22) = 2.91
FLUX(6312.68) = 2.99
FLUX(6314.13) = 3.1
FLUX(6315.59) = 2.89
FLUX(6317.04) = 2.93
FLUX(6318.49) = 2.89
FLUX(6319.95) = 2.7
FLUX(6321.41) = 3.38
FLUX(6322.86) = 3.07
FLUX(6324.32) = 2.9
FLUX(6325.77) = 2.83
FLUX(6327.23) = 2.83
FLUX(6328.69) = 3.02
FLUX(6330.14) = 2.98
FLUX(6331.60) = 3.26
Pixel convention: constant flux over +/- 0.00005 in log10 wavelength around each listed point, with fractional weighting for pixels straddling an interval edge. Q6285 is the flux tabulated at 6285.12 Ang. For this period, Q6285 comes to 3.03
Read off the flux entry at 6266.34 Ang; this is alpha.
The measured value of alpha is 3.36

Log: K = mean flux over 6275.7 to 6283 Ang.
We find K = 3.32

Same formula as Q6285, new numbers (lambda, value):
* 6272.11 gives 2.82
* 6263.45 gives 3.53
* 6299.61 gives 3.04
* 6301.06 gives 3.22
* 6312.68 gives 2.99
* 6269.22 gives 2.77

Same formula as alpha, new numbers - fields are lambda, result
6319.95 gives 2.7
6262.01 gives 3.75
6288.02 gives 3.1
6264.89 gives 2.98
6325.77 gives 2.83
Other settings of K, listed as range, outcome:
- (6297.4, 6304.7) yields 3.1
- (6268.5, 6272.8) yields 2.86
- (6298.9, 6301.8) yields 3.13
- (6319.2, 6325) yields 3.01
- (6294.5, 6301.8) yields 3.5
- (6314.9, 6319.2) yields 2.91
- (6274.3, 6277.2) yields 3.3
